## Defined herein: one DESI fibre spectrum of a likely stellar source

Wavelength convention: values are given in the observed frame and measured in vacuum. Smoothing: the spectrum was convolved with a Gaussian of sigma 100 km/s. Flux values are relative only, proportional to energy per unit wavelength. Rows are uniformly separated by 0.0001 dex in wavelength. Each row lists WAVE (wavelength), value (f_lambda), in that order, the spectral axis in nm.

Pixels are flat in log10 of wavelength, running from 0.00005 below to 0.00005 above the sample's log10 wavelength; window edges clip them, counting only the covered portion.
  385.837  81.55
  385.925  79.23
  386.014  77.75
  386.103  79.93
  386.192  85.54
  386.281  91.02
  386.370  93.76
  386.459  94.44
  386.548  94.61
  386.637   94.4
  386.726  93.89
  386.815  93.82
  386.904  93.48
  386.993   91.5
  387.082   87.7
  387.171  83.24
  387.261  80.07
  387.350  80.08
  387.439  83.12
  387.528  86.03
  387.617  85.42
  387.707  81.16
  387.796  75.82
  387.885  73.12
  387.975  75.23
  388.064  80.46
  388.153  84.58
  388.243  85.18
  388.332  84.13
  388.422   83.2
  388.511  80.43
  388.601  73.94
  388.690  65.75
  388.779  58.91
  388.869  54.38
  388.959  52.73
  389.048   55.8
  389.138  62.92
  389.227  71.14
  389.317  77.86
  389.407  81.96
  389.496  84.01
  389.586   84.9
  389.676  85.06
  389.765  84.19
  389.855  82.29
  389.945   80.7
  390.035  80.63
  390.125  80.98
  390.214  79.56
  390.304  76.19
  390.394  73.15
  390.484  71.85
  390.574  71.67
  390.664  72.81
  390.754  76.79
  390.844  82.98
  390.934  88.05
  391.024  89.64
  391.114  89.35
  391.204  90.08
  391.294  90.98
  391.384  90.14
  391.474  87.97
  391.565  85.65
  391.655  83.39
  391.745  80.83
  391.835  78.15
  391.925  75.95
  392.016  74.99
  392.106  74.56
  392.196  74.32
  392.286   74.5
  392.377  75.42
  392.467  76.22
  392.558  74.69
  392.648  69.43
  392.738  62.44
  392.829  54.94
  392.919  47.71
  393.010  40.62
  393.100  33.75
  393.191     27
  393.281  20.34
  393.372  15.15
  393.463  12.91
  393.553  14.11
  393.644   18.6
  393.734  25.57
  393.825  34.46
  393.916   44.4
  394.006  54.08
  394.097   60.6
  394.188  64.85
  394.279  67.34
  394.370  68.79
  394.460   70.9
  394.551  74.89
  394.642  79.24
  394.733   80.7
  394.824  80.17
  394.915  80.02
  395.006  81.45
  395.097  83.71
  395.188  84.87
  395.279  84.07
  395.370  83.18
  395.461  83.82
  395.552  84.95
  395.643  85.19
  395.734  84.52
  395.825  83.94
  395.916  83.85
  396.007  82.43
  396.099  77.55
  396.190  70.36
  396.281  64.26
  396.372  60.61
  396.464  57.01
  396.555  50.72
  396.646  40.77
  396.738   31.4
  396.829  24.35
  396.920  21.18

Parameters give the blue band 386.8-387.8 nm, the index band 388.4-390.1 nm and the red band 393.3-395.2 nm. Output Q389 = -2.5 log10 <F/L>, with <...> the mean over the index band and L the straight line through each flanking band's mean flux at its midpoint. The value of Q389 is 0.05 mag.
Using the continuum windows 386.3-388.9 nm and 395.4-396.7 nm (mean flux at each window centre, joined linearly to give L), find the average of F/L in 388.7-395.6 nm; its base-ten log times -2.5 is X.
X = 0.123 mag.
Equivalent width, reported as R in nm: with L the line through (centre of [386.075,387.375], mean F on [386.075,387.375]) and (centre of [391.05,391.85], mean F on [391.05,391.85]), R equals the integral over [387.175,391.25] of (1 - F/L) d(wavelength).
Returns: 0.47 nm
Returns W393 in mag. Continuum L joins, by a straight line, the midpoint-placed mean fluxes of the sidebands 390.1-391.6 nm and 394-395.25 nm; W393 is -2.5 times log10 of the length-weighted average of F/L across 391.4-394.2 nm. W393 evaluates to 0.38 mag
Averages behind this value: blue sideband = 82.2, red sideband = 74.4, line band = 55.6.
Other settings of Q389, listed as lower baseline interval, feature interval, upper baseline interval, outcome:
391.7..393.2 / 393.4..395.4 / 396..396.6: 0.076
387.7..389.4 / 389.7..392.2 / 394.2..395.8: -0.084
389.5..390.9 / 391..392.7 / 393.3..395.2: -0.157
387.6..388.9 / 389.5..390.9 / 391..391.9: 0.043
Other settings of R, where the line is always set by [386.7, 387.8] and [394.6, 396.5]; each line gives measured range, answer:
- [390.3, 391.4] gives 0.01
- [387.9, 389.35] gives 0.23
